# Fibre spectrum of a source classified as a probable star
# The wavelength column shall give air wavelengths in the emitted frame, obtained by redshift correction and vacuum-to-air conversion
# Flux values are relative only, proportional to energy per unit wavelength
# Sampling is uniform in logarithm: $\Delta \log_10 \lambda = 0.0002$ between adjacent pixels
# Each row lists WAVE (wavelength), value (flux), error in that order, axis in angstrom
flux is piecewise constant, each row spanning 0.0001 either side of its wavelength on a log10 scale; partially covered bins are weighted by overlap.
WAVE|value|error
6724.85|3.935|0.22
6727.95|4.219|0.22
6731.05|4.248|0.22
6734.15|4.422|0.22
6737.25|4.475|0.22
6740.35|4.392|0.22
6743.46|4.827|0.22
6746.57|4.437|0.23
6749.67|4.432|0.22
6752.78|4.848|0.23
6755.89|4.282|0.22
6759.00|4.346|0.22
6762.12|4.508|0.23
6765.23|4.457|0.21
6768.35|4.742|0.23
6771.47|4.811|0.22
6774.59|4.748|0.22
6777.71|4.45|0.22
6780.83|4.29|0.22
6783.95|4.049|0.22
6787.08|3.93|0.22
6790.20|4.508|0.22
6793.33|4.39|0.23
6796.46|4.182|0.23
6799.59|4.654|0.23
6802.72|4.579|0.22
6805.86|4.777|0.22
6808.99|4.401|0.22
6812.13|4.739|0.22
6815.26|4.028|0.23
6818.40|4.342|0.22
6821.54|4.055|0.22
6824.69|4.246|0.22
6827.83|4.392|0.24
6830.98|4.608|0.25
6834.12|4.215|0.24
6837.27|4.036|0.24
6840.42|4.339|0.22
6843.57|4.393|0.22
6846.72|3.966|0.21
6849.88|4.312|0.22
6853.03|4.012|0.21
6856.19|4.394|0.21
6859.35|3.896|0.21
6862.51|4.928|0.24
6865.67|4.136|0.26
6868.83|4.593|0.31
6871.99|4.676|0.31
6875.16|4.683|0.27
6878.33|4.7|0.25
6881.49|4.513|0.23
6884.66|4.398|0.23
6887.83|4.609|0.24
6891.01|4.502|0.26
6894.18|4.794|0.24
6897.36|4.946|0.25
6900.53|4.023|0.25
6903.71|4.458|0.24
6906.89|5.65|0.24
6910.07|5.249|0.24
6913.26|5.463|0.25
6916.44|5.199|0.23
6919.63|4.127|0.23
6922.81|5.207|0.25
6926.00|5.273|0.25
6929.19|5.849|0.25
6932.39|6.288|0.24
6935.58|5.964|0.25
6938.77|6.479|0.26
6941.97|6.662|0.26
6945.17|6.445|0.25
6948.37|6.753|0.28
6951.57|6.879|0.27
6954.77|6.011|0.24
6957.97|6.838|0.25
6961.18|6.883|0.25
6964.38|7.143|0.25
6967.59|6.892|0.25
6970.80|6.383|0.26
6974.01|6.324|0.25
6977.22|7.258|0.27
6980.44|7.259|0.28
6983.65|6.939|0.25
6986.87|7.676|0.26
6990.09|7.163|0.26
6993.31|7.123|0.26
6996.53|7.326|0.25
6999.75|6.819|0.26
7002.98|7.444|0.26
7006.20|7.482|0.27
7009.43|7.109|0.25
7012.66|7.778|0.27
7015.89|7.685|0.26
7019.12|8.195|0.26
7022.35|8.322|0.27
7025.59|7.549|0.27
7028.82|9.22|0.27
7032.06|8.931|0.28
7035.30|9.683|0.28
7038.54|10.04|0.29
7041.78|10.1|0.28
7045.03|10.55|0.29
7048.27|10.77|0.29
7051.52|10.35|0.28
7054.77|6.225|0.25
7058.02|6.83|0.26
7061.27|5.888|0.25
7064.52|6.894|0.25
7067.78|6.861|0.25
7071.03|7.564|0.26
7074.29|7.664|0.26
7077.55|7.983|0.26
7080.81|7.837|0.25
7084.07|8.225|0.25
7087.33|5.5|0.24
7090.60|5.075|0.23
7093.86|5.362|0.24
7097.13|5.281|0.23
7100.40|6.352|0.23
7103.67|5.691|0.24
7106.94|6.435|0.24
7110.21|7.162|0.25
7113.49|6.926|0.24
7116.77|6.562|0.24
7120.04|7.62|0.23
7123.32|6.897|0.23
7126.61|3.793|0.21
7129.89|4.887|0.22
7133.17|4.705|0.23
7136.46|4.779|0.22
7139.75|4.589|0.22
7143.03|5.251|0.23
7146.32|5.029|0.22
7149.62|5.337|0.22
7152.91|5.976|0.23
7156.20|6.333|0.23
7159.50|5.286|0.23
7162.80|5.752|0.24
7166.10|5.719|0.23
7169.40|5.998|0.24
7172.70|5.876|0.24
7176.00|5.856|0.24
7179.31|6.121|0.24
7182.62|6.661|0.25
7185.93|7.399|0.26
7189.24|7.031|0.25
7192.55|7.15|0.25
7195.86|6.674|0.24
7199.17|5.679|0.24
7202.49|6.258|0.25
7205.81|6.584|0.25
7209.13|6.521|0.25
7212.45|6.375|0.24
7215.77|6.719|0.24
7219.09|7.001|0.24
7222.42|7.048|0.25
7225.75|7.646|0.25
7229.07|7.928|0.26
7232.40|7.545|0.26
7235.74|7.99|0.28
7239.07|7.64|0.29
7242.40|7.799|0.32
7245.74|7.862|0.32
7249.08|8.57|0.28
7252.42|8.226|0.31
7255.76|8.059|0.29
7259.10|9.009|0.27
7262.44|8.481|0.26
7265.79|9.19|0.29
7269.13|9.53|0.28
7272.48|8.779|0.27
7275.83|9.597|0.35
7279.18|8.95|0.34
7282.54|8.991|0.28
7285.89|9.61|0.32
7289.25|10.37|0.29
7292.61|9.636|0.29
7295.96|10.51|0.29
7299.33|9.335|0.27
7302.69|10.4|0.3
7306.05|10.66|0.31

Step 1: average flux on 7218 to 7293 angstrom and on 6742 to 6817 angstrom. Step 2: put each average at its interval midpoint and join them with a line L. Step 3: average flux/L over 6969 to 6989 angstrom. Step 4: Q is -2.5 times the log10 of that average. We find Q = -0.14 mag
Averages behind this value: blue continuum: 4.48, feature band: 6.98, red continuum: 8.49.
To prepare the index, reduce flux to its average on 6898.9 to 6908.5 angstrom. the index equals 4.72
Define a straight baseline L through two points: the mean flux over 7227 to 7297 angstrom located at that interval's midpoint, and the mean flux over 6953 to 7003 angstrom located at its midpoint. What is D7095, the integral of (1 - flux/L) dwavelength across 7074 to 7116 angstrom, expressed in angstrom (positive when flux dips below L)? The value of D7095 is 6.3 angstrom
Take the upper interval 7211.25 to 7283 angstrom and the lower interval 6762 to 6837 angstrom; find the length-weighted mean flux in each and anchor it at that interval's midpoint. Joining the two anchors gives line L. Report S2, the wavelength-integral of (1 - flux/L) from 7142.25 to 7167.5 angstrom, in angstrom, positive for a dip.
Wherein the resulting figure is 6.07 angstrom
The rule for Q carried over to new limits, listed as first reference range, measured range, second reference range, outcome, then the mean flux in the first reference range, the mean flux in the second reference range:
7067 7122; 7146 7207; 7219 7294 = 0.233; 6.71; 8.53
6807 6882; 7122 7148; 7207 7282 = 0.376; 4.36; 8.03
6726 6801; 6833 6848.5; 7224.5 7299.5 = 0.215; 4.44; 8.75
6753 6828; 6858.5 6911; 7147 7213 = 0.050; 4.42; 6.21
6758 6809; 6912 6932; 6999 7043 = 0.268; 4.46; 8.33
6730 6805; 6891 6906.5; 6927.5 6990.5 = 0.279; 4.46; 6.69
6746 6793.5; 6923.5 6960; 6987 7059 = 0.128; 4.45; 8.31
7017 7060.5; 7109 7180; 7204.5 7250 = 0.367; 8.91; 7.36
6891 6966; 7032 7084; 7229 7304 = -0.205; 5.74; 8.88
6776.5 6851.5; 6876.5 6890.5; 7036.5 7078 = 0.198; 4.33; 8.31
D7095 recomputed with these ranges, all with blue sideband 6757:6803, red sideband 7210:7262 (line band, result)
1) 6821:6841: 2.2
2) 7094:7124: 1.4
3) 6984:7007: -5.0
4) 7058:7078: -1.7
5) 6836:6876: 5.2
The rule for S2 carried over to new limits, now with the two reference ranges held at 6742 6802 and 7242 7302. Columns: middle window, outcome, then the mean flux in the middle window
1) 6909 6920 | 1.3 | 5.09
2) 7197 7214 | 4.4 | 6.29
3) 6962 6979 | -1.4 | 6.81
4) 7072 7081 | -0.7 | 7.8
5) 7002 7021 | -2.7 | 7.63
